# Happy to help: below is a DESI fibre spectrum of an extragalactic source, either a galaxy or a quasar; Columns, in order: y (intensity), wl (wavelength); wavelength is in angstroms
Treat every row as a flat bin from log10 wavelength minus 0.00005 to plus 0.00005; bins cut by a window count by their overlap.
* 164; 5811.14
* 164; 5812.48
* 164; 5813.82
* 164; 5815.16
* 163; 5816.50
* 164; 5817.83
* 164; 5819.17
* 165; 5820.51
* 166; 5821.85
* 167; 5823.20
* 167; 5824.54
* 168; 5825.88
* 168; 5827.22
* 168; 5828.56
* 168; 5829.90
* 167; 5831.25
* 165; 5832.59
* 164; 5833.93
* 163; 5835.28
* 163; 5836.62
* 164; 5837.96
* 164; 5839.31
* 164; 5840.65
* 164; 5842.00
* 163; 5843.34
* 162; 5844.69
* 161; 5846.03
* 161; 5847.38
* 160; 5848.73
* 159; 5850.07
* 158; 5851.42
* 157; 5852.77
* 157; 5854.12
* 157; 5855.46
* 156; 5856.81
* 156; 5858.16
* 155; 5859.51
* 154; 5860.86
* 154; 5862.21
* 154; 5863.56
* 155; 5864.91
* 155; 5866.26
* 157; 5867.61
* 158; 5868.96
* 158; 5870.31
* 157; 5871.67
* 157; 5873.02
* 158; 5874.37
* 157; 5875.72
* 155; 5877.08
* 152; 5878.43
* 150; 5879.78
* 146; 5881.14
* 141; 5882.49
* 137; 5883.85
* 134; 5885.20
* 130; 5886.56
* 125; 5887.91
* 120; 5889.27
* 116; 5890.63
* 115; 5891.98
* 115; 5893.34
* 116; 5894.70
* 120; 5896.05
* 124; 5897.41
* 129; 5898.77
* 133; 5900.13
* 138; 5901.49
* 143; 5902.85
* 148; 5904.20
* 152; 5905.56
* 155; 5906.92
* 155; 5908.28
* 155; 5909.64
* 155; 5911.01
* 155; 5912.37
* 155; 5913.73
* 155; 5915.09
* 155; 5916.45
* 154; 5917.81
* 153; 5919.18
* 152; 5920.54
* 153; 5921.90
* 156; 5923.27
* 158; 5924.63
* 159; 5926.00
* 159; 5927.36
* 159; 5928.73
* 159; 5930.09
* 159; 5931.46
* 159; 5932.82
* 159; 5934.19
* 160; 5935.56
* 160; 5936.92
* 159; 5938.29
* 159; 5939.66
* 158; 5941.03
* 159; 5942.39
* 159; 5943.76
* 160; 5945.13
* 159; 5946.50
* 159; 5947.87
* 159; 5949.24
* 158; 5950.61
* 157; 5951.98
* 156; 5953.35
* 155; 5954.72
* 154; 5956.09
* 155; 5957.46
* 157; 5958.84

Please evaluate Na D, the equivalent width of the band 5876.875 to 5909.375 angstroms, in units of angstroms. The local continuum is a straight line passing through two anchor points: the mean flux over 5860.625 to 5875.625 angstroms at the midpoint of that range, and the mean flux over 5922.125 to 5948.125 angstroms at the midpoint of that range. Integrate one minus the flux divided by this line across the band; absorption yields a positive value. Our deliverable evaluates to 4.5 angstroms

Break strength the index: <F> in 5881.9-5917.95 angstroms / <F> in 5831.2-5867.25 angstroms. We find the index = 0.9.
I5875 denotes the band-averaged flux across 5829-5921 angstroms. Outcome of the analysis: 150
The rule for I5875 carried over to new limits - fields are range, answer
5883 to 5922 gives 139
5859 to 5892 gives 147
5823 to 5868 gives 161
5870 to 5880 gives 156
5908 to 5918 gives 155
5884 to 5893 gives 124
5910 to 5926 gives 155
